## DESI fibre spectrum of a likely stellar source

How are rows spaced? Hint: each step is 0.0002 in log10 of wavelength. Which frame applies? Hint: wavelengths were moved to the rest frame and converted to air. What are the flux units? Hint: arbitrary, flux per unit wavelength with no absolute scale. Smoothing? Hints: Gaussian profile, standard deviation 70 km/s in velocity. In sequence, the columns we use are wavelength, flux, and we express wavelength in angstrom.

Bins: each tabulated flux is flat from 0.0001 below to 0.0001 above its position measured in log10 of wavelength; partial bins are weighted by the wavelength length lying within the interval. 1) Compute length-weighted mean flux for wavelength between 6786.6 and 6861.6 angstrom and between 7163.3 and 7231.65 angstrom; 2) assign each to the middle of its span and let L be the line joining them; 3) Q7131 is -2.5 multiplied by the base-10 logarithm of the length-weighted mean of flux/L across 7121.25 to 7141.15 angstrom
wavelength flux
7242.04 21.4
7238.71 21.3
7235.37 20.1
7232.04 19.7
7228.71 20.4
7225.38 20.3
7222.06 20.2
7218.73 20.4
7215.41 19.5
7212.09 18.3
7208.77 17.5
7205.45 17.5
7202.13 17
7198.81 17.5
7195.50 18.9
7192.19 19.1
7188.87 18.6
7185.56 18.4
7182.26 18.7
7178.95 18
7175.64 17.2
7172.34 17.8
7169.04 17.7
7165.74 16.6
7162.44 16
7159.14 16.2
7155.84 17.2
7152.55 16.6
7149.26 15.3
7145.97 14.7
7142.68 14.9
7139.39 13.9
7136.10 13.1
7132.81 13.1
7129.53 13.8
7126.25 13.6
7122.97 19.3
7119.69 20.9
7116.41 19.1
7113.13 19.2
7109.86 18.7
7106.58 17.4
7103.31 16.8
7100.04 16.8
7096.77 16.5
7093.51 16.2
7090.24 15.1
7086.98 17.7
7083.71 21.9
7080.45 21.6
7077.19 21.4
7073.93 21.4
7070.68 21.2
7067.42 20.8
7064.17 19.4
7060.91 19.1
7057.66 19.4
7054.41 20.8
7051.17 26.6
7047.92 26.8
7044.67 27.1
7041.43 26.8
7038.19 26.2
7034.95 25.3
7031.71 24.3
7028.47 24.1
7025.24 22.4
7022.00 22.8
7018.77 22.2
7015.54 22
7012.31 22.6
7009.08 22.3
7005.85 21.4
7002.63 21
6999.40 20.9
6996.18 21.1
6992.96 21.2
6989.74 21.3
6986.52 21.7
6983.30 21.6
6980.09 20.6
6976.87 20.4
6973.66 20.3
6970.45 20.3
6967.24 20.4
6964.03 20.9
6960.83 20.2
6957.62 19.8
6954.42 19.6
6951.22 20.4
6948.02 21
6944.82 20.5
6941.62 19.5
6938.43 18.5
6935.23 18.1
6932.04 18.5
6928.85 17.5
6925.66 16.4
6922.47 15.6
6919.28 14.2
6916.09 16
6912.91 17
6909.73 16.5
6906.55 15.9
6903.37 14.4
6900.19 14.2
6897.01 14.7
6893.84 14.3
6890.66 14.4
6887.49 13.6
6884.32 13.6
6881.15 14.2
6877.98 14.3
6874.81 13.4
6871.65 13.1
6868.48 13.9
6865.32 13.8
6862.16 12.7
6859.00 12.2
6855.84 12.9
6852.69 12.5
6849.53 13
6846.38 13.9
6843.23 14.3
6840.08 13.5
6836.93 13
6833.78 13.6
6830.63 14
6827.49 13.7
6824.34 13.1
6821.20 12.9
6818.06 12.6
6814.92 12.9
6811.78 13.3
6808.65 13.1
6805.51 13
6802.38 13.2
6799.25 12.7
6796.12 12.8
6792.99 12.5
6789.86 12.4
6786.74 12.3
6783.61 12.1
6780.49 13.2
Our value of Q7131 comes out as 0.21 mag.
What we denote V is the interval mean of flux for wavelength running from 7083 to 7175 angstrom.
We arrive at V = 16.6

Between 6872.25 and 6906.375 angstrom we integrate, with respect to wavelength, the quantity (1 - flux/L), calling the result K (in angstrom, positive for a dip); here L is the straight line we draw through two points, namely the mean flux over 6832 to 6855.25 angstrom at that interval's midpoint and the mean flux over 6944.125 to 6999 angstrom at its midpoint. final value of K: 3.9 angstrom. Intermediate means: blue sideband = 13.4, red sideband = 20.7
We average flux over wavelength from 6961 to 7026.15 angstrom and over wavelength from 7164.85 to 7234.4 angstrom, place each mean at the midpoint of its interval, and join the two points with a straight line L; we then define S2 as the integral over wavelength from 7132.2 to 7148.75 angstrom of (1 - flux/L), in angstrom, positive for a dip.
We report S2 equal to 4.5 angstrom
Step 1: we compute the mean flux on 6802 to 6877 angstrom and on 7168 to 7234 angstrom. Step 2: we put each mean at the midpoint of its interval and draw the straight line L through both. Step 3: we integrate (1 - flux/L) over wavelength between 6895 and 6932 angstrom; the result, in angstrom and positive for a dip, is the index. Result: -3.7 angstrom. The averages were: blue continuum 13.2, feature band 15.8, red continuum 18.7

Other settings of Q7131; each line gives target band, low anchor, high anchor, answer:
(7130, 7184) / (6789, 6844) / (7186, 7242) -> 0.15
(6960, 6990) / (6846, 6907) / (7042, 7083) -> -0.14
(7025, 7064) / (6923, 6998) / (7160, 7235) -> -0.23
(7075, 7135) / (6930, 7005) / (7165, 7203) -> 0.07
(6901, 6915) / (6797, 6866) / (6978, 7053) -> 0.10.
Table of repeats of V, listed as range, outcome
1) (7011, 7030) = 22.7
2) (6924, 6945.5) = 18.3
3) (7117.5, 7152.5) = 15.4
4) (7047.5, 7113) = 19.6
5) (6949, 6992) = 20.6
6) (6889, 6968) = 17.5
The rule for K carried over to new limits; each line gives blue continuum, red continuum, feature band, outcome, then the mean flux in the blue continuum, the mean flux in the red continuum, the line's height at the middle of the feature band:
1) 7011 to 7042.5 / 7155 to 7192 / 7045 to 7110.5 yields 5.4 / 23.8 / 17.6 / 21.7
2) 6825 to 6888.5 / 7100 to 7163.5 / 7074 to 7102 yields -4.8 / 13.5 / 16.3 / 15.9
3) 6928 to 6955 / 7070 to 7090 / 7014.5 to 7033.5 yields -2.9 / 19.3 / 20.5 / 20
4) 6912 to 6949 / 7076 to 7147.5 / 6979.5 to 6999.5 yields -4.3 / 17.7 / 17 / 17.5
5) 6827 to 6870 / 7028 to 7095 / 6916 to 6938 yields -0.3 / 13.3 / 22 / 16.5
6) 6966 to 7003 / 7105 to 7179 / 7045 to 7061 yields -3.6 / 20.9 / 16.5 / 19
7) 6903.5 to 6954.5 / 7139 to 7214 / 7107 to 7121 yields -1.6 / 17.7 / 17.2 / 17.3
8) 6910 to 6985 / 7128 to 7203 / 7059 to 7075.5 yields -2.5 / 19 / 16.5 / 17.6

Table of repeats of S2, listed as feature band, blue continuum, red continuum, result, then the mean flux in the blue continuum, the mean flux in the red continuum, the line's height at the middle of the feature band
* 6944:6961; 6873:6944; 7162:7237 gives -4.3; 15.7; 18.5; 16.1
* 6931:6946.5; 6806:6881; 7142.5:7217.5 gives -4.9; 13.3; 17.4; 14.5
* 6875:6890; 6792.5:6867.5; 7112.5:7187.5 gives -0.2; 13.1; 16.6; 13.7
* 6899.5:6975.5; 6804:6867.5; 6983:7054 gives 2.6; 13.2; 23.3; 18.8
